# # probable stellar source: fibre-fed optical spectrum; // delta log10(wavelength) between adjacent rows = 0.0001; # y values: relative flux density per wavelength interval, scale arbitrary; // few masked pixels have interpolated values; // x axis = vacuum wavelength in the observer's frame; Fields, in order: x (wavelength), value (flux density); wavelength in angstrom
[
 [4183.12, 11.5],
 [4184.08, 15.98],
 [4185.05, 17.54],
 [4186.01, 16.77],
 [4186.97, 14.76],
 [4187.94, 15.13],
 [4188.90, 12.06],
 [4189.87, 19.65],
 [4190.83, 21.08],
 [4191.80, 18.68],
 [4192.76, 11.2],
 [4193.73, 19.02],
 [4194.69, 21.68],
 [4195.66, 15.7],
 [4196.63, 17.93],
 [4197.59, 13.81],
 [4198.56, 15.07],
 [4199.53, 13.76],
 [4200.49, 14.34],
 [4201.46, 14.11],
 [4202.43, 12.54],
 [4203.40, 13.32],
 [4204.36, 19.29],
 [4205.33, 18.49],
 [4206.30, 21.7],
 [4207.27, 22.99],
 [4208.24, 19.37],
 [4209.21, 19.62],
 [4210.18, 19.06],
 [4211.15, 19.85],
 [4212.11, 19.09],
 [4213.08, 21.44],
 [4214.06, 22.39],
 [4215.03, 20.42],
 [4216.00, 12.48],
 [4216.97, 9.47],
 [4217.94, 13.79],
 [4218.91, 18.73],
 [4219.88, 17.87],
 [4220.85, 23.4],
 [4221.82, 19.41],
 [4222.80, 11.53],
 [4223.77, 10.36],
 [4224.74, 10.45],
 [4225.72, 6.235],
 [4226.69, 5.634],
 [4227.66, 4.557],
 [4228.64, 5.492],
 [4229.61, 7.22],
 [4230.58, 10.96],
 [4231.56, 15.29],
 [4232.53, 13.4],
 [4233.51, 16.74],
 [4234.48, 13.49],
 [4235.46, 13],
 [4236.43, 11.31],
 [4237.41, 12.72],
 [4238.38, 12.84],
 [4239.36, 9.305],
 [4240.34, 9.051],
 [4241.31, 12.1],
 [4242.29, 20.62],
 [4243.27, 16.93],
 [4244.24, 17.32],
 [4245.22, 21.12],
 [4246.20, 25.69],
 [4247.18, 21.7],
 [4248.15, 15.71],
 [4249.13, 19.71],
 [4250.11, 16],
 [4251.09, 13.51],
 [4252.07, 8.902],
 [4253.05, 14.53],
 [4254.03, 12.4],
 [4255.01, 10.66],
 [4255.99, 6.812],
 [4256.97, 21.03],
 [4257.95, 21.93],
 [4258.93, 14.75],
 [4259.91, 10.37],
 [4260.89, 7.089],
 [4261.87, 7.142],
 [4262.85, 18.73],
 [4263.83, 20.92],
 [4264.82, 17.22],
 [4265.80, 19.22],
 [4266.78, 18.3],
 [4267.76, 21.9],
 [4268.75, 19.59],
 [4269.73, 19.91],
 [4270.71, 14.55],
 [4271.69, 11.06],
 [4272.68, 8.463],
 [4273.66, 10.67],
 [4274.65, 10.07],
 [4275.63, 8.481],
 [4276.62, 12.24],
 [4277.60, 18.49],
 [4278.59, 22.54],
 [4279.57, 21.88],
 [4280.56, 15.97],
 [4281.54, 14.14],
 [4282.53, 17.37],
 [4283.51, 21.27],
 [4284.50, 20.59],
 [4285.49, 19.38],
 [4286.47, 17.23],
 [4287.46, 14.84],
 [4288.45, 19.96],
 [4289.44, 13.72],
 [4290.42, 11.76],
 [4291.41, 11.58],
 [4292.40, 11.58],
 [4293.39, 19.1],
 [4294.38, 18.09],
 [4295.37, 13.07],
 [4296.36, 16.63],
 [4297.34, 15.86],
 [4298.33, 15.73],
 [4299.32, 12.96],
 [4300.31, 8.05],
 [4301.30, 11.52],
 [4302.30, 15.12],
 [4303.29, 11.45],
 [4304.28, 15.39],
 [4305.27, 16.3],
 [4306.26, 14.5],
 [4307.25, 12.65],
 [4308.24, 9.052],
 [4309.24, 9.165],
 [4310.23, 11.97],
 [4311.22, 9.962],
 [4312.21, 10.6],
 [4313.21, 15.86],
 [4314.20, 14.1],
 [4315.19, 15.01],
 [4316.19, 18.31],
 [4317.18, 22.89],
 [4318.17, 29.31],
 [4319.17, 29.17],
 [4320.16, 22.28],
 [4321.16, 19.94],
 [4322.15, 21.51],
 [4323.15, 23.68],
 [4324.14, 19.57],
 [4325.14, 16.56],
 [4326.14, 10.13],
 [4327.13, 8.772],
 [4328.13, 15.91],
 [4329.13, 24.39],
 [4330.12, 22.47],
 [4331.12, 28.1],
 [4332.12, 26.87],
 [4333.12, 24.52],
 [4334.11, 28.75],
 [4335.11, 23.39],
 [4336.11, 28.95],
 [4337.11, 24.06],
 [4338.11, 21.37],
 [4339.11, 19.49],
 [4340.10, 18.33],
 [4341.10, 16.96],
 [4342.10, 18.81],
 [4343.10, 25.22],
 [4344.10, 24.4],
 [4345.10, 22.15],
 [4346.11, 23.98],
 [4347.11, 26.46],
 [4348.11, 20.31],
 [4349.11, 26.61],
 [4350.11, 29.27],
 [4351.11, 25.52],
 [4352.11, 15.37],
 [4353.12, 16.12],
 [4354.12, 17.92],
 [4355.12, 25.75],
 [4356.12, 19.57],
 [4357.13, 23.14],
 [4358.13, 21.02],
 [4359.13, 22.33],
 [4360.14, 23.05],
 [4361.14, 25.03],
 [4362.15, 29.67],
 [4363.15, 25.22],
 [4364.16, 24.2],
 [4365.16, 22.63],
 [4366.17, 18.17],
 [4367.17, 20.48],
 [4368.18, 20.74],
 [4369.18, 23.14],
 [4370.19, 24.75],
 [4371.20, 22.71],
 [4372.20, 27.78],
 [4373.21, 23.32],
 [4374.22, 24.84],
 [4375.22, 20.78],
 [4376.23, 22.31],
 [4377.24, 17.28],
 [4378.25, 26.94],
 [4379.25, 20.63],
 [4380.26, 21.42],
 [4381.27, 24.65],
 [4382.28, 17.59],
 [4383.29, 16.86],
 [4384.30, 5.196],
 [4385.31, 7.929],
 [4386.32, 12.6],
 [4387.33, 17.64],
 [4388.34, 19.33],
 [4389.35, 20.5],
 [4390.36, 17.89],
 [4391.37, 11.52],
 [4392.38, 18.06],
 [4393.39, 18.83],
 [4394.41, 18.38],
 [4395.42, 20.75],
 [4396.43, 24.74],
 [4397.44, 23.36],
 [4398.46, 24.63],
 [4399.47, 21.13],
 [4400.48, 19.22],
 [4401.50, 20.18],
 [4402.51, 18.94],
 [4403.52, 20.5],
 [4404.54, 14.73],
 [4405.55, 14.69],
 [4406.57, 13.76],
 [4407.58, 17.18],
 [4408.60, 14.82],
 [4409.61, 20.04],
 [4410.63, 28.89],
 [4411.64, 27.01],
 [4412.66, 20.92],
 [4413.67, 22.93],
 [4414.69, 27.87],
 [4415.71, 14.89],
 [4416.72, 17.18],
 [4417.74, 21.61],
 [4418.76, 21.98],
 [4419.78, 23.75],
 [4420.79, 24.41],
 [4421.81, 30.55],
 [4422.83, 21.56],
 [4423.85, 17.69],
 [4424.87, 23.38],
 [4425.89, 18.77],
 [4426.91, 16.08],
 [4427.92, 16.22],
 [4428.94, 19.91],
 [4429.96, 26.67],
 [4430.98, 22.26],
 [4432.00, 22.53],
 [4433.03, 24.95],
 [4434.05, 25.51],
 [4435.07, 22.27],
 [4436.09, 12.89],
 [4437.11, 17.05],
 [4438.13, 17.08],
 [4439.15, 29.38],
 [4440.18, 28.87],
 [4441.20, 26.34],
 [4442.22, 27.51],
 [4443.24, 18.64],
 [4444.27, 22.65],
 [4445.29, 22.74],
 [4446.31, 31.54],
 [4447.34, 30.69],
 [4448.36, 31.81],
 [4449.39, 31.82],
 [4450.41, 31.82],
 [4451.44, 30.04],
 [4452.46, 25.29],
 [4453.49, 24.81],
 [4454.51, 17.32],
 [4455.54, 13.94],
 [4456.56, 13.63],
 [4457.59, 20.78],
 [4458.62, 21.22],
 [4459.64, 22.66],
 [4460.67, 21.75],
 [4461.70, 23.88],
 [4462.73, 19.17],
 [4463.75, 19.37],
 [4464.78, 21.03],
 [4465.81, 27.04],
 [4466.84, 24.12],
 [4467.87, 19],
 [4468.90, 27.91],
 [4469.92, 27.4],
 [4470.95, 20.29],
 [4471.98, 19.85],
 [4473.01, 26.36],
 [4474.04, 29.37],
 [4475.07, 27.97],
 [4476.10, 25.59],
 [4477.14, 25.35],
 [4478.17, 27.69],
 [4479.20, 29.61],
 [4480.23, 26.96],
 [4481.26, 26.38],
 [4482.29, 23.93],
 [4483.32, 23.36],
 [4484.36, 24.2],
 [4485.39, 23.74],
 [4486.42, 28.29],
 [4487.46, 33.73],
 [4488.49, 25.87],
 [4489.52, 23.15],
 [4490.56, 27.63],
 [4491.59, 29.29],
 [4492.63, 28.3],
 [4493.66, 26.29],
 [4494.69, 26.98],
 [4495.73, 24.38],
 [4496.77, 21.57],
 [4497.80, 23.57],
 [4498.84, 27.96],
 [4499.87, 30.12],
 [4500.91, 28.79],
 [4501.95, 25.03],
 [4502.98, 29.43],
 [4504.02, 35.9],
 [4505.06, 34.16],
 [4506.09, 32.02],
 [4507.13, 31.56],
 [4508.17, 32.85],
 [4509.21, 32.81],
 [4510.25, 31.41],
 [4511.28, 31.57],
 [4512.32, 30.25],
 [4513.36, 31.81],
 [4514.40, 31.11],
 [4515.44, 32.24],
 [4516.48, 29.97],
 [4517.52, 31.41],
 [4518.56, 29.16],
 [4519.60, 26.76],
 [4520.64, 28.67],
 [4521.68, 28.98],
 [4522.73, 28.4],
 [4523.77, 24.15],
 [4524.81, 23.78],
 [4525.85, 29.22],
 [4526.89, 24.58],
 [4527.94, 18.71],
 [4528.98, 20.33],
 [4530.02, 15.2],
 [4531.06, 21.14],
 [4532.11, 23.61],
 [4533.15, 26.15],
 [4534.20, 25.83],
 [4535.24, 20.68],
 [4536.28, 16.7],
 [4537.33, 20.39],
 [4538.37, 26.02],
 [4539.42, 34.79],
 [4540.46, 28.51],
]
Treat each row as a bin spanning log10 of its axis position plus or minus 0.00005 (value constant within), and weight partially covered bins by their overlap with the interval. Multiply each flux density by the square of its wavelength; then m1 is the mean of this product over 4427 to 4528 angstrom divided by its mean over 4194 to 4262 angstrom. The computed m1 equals 1.94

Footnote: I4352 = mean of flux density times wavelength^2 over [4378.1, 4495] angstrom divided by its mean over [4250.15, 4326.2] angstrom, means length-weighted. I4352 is 1.54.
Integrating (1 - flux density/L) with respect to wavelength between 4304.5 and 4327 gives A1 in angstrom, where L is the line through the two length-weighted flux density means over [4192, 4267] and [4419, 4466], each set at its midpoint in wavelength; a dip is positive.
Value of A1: 2.0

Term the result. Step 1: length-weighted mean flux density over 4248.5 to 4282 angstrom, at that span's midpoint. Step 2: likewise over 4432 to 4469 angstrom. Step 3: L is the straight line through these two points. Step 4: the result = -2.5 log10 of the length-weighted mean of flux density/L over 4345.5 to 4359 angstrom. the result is -0.18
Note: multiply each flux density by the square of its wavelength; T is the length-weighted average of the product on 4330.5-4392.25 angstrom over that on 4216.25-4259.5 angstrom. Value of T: 1.6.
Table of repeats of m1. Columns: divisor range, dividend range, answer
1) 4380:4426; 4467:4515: 1.47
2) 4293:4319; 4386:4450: 1.52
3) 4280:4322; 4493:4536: 1.91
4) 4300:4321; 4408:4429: 1.45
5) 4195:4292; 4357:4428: 1.44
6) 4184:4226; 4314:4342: 1.35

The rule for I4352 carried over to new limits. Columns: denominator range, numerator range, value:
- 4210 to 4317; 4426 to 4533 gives 1.91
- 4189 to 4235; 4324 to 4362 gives 1.50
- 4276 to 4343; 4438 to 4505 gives 1.55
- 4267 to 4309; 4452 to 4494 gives 1.75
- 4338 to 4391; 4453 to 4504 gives 1.23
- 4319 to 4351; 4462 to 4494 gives 1.22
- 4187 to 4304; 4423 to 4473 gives 1.64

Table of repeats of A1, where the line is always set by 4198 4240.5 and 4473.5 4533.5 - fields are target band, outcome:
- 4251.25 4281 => 3.38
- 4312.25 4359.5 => -3.77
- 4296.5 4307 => 2.62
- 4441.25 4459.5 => 0.39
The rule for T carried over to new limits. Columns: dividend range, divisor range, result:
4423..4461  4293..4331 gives 1.49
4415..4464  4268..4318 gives 1.62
